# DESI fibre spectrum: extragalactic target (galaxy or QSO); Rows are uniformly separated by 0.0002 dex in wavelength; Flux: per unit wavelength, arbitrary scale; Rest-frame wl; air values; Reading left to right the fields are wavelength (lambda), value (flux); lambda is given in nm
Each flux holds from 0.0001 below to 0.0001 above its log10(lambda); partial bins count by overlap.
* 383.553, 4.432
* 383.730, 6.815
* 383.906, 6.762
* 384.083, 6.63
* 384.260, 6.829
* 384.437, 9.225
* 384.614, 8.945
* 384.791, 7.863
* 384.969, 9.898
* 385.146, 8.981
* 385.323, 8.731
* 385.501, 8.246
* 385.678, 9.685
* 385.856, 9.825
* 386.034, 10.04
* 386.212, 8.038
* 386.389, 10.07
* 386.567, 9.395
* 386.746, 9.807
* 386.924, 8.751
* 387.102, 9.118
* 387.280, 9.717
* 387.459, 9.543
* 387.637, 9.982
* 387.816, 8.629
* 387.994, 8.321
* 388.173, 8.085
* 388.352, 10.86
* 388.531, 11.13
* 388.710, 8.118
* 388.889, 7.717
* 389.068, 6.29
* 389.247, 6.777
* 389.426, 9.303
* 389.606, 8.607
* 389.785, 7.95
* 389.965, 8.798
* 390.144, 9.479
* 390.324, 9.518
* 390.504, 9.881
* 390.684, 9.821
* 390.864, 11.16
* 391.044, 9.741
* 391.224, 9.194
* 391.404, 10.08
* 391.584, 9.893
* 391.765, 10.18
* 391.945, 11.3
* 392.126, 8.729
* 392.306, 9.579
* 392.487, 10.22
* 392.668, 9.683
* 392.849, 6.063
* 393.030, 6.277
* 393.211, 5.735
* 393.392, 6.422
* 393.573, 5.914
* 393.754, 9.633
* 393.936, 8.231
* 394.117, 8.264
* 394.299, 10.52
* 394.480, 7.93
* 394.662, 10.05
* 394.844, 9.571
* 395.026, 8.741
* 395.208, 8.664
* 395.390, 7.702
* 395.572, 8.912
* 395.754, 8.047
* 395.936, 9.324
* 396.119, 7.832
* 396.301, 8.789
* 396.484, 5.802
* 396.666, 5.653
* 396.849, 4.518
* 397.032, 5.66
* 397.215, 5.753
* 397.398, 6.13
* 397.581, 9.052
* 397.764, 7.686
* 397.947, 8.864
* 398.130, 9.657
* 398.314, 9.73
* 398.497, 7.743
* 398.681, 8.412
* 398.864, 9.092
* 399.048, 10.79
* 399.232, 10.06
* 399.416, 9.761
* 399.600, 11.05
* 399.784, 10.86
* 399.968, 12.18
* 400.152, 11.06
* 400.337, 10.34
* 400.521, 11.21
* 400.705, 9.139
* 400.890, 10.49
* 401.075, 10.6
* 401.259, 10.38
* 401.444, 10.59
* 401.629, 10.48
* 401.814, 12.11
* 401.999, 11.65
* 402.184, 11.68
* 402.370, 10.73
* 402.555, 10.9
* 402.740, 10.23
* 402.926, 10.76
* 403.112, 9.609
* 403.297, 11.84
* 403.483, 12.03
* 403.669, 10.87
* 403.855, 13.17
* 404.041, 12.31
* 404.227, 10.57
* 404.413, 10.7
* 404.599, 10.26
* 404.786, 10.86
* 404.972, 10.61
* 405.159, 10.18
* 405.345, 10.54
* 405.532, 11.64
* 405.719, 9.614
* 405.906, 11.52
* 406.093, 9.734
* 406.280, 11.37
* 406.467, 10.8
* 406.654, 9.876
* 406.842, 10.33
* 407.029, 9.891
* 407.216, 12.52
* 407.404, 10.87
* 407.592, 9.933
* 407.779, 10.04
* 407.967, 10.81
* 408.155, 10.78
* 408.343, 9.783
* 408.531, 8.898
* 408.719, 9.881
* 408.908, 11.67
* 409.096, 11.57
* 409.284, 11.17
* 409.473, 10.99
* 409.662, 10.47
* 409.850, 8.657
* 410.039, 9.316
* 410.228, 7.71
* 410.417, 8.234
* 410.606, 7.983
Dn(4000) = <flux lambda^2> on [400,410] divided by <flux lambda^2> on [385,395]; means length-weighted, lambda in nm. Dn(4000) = 1.3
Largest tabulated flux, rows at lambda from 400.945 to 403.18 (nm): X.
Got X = 12.11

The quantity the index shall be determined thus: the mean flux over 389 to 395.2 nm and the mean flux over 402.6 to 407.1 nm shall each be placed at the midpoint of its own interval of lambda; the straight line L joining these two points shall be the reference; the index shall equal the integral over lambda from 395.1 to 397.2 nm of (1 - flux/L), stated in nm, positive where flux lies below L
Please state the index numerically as 0.47 nm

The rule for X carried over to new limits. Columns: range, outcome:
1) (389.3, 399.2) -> 11.3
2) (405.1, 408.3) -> 12.52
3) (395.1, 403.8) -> 12.18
